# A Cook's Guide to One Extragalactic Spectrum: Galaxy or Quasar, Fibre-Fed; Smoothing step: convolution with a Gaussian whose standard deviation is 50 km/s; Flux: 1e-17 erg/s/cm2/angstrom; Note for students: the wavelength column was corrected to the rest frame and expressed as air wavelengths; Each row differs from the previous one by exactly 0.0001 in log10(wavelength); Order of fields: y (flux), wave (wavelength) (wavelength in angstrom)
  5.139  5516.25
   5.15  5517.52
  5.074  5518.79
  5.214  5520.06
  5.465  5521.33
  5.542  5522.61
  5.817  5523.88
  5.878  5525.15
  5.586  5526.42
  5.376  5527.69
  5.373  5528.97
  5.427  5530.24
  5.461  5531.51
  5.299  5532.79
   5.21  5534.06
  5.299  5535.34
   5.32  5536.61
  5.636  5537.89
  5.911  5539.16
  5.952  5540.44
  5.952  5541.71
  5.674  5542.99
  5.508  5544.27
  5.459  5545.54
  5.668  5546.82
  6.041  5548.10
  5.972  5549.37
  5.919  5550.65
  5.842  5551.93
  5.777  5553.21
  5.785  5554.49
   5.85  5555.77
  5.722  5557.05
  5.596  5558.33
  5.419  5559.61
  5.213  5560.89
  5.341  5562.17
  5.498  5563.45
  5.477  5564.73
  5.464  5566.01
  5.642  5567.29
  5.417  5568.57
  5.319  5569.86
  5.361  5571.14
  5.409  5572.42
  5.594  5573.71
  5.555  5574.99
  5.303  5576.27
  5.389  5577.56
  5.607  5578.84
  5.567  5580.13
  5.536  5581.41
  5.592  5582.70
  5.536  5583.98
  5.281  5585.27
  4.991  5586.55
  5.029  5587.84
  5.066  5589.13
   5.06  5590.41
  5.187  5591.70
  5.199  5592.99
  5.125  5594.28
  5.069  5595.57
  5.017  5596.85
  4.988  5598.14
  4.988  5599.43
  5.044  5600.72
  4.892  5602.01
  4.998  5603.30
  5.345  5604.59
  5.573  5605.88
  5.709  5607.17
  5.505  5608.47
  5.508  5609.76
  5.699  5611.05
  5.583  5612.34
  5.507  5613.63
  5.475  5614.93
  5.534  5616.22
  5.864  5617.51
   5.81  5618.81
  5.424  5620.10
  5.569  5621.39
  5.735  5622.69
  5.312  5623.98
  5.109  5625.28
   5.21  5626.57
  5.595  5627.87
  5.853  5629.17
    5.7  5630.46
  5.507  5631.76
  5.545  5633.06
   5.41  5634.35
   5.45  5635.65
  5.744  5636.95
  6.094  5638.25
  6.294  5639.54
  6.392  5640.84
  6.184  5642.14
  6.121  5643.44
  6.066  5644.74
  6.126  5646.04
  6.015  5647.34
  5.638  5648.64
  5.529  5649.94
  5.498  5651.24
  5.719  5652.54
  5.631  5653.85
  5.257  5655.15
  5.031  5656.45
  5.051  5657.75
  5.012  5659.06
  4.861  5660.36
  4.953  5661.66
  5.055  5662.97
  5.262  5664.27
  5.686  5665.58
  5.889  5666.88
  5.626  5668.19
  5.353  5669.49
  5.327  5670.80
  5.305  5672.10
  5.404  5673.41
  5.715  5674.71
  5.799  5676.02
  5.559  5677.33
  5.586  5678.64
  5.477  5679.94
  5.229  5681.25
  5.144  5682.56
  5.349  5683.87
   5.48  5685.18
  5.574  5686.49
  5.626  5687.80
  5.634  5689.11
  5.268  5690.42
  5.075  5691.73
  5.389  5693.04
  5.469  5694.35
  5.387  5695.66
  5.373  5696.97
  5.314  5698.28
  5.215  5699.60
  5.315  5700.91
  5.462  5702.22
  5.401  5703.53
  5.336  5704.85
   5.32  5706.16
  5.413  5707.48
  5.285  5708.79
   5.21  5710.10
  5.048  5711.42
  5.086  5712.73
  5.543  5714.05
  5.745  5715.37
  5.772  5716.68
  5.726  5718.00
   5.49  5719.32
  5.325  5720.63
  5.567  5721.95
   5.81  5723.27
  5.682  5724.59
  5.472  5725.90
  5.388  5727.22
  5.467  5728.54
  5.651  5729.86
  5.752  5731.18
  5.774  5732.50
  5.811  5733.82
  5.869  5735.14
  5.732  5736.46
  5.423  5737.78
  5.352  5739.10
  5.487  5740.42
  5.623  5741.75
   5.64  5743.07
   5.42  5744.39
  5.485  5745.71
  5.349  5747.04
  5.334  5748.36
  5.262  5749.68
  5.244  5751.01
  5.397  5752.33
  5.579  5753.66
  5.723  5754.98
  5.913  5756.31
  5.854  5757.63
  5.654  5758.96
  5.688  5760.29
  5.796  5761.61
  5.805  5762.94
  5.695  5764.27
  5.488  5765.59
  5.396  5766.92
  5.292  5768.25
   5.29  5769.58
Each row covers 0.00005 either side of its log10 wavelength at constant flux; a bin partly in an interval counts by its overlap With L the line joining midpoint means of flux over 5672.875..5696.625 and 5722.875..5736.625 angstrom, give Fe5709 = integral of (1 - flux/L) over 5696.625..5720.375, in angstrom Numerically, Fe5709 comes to 0.8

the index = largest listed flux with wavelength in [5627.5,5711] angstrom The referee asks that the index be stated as 6.392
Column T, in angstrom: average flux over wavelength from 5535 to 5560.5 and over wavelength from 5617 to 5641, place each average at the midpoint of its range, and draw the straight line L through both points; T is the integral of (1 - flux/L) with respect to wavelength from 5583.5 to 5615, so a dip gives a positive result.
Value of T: 2.3 angstrom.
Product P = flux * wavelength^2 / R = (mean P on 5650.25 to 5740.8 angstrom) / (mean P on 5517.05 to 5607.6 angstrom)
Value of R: 1.05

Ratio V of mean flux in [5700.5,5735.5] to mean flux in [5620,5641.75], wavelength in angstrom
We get 0.97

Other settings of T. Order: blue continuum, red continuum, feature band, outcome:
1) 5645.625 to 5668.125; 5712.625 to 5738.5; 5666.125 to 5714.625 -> 1.0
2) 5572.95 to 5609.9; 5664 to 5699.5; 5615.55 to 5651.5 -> -2.5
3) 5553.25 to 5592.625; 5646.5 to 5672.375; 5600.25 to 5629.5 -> -0.3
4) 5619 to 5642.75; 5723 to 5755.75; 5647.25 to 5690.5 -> 1.6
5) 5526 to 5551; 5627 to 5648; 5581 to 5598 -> 1.6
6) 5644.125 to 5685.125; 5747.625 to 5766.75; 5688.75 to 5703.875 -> 0.4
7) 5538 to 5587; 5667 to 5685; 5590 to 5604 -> 1.3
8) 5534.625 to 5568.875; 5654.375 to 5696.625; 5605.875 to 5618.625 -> -0.2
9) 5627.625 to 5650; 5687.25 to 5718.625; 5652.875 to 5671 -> 1.3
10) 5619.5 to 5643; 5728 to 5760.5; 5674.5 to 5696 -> 0.7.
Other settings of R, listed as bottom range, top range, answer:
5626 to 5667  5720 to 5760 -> 1.03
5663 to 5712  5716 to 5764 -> 1.05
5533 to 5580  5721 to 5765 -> 1.07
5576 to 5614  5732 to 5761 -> 1.11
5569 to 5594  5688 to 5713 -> 1.04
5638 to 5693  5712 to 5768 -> 1.03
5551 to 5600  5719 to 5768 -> 1.10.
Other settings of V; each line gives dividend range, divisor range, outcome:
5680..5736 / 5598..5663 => 0.99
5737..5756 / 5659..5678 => 1.01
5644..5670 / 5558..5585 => 1.00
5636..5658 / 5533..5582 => 1.04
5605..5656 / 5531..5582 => 1.02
